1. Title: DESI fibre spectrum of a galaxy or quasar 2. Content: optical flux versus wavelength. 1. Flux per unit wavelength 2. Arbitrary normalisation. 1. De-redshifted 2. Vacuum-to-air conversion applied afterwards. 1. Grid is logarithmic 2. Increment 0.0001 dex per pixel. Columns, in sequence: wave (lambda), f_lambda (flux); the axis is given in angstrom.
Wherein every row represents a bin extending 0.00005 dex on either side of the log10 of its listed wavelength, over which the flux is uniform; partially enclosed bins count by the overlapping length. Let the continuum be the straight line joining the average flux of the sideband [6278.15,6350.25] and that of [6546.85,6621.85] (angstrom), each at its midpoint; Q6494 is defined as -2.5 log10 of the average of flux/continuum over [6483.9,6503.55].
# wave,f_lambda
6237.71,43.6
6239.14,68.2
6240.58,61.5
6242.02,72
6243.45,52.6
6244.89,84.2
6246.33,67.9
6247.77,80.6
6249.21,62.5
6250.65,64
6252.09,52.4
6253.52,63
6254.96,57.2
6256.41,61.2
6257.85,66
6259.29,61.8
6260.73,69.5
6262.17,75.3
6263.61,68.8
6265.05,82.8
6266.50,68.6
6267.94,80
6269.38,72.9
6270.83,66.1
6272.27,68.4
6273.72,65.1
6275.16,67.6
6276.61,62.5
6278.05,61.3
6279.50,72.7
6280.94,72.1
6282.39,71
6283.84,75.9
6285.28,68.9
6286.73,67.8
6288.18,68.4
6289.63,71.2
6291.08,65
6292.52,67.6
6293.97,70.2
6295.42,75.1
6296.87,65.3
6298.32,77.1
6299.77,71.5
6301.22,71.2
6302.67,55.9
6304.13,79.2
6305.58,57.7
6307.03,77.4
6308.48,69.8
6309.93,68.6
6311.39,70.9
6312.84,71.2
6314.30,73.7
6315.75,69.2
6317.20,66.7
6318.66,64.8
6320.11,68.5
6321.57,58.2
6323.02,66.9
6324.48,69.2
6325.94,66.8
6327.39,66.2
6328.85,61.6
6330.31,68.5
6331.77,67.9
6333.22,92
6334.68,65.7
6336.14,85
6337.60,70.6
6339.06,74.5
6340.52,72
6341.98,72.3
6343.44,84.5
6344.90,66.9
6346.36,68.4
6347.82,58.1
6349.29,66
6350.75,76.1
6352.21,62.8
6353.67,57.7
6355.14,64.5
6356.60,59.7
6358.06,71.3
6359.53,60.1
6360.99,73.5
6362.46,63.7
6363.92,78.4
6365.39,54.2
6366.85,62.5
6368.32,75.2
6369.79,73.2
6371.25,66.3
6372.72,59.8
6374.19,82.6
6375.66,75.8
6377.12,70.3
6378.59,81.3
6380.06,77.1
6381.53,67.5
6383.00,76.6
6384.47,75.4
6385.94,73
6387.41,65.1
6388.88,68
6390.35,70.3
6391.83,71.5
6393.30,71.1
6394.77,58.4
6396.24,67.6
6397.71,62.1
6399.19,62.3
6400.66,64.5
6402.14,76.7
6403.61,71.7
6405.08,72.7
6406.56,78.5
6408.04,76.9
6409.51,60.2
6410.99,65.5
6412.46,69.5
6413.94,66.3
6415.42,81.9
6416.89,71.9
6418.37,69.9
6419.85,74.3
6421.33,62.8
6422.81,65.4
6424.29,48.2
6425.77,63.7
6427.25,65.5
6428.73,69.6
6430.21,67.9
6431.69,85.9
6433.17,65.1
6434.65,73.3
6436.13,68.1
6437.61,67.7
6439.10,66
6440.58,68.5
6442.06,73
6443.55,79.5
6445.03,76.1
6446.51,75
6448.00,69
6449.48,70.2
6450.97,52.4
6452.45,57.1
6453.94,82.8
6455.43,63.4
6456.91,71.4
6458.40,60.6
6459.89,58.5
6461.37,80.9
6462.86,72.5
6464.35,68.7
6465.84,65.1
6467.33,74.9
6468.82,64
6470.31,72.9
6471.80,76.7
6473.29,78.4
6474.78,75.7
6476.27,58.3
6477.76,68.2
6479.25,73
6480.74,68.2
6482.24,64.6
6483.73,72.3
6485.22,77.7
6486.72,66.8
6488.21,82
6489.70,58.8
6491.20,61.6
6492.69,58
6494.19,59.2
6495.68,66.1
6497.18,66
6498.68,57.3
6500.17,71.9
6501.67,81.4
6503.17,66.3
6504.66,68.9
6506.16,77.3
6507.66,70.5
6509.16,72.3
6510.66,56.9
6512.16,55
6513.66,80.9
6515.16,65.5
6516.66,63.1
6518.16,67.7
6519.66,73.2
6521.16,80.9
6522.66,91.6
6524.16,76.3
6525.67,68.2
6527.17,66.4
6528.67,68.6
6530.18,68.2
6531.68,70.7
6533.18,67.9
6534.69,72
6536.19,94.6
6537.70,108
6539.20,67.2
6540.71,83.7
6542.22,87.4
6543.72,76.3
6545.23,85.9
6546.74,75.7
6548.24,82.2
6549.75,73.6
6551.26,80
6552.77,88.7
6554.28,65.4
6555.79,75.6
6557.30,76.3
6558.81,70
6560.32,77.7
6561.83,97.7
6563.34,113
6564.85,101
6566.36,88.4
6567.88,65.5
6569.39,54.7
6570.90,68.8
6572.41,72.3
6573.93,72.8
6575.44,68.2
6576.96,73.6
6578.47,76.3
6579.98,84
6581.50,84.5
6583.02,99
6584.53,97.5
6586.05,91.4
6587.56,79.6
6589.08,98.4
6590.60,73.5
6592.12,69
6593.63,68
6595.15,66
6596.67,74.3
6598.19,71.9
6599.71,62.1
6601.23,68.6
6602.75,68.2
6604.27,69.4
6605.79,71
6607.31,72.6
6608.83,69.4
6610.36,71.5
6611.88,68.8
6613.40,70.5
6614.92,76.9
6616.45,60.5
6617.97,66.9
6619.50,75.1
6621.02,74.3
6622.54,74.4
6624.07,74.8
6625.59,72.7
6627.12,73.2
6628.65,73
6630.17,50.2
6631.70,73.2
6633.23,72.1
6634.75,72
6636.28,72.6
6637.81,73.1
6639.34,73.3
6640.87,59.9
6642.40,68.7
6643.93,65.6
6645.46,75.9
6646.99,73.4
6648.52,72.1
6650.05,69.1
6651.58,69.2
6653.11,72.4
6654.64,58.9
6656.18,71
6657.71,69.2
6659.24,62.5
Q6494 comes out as 0.11 mag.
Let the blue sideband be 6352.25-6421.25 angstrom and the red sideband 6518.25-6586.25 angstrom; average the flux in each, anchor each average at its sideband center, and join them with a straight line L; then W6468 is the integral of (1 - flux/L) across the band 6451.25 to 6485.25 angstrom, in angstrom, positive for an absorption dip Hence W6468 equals 2.2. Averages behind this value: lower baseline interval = 69.4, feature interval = 69.4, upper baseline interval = 79.4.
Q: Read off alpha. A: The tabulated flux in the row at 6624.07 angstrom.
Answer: 74.8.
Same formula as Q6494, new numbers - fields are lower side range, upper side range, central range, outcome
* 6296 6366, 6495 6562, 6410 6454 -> 0.04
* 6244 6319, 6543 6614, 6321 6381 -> 0.02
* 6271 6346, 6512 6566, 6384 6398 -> 0.07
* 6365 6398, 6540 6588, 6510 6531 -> 0.12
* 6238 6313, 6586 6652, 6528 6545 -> -0.12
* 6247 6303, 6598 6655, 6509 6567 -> -0.12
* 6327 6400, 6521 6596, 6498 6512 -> 0.12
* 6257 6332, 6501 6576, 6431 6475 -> 0.05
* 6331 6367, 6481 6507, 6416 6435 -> 0.01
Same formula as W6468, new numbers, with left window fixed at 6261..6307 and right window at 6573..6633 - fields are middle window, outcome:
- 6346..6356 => 0.9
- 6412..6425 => 0.7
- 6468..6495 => 1.4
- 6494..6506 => 0.8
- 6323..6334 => 0.1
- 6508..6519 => 1.0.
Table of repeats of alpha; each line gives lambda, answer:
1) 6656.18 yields 71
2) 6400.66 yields 64.5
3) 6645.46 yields 75.9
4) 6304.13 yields 79.2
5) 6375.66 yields 75.8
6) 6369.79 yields 73.2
